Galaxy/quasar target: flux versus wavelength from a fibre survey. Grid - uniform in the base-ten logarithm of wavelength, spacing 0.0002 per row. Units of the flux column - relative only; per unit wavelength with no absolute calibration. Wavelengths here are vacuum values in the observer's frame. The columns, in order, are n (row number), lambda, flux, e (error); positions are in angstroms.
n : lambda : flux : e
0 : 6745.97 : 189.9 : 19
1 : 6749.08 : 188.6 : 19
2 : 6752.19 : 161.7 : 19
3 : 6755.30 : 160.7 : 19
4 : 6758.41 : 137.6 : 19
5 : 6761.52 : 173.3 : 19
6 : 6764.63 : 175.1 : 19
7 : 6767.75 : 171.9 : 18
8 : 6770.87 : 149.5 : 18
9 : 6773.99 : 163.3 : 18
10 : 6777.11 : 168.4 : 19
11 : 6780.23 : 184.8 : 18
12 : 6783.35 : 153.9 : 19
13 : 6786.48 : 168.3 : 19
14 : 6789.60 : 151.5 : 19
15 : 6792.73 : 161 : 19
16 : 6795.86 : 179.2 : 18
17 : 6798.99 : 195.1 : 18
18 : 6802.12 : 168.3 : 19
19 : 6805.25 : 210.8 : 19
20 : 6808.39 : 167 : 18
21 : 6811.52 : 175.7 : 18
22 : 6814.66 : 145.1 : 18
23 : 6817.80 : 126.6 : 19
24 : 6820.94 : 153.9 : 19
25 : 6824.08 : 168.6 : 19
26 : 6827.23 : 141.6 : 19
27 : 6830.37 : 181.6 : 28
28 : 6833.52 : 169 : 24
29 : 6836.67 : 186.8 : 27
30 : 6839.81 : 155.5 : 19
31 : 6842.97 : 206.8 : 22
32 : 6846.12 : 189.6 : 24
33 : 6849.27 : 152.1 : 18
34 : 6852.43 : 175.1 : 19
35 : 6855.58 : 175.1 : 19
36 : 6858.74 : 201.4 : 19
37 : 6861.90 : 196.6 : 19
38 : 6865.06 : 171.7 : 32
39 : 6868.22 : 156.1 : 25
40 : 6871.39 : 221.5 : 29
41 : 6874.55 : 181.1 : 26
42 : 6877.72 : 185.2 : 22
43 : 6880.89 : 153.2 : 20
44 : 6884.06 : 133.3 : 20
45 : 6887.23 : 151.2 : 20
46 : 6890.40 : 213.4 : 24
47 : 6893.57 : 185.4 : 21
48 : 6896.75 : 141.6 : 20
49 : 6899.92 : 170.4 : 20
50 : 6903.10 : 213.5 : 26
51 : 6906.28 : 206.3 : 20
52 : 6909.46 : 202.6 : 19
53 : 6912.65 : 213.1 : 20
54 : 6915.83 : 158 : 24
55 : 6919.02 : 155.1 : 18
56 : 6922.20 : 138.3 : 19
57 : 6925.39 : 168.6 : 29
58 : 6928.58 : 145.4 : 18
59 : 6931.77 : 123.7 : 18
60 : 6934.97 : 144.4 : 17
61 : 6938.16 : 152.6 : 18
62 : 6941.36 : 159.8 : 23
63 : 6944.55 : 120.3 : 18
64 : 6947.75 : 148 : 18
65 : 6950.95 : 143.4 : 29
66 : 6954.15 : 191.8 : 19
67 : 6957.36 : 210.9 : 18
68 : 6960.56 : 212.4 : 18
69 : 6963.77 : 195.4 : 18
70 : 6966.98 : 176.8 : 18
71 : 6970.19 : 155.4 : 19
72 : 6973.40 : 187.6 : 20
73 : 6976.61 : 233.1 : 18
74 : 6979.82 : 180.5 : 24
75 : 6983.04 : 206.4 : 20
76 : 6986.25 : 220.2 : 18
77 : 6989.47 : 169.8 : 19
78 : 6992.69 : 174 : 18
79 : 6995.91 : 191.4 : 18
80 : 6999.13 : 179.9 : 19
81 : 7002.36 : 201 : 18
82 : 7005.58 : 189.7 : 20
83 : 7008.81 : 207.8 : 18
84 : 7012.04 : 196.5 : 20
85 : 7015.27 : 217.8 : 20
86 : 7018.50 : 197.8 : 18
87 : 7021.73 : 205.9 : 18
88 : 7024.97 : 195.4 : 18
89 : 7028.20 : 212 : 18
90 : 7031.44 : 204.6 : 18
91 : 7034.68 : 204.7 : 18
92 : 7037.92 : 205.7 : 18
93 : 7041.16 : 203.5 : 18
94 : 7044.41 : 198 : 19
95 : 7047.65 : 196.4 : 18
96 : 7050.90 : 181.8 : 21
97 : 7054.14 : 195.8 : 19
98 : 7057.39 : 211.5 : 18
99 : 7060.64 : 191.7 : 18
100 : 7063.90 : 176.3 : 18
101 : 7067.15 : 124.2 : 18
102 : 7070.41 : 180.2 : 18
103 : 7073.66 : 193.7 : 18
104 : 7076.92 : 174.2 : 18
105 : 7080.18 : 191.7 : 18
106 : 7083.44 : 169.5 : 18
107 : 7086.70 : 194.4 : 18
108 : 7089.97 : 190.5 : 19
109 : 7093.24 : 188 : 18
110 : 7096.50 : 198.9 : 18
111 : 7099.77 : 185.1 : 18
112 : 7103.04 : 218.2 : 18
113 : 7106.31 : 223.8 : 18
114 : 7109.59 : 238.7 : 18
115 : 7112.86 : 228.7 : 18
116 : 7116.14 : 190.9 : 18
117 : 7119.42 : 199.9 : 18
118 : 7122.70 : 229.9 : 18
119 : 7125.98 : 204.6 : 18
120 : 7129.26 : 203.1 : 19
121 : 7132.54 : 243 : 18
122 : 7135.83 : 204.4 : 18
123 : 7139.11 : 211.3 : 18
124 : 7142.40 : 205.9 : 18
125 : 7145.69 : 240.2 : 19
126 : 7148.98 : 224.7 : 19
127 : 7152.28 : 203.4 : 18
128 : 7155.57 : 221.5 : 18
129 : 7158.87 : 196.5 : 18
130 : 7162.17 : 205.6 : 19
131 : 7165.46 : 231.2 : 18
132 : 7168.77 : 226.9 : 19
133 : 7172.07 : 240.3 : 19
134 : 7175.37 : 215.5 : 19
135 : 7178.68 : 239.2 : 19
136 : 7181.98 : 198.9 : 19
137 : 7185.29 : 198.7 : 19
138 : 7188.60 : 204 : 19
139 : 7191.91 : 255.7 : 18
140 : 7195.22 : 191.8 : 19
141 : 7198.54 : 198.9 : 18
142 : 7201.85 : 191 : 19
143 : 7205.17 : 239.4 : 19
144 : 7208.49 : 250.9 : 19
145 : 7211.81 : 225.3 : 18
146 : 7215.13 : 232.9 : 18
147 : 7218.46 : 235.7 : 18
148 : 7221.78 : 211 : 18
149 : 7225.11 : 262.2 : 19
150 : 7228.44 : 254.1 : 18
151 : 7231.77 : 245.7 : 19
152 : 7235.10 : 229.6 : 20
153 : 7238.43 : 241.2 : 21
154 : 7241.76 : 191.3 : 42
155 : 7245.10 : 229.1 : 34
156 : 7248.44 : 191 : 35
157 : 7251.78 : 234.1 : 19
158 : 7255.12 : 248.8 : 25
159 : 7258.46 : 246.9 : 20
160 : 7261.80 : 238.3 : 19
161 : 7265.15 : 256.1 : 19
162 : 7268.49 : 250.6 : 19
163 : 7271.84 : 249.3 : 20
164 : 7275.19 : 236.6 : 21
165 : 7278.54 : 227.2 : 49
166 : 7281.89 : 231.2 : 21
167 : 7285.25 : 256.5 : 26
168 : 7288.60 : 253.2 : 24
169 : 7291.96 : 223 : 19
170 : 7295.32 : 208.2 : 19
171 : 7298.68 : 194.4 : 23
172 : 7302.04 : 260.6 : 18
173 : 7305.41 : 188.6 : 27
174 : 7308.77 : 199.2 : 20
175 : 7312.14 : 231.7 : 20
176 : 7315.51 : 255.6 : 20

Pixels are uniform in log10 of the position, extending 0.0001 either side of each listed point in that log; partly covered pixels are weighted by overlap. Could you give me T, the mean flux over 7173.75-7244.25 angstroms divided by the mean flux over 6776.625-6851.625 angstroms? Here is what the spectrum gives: 1.33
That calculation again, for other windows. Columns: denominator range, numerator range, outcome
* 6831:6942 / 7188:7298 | 1.34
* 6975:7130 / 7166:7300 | 1.16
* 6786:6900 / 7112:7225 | 1.27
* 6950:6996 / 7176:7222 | 1.15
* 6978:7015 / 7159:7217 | 1.14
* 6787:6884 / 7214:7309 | 1.35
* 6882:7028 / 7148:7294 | 1.27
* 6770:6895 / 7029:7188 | 1.19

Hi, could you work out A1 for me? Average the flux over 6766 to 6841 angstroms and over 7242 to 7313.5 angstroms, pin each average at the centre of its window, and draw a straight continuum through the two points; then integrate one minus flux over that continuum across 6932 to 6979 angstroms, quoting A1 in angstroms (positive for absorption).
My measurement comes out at 3.7 angstroms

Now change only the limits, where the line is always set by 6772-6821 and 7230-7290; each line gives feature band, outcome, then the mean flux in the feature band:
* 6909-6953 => 7.7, 154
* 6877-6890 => 1.5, 159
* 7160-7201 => 1.5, 216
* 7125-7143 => 0.4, 213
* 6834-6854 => -0.3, 177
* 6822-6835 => 0.6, 165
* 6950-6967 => 0.0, 191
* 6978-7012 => 0.8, 193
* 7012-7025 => -0.3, 204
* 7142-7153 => -0.1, 221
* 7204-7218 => -0.5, 237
